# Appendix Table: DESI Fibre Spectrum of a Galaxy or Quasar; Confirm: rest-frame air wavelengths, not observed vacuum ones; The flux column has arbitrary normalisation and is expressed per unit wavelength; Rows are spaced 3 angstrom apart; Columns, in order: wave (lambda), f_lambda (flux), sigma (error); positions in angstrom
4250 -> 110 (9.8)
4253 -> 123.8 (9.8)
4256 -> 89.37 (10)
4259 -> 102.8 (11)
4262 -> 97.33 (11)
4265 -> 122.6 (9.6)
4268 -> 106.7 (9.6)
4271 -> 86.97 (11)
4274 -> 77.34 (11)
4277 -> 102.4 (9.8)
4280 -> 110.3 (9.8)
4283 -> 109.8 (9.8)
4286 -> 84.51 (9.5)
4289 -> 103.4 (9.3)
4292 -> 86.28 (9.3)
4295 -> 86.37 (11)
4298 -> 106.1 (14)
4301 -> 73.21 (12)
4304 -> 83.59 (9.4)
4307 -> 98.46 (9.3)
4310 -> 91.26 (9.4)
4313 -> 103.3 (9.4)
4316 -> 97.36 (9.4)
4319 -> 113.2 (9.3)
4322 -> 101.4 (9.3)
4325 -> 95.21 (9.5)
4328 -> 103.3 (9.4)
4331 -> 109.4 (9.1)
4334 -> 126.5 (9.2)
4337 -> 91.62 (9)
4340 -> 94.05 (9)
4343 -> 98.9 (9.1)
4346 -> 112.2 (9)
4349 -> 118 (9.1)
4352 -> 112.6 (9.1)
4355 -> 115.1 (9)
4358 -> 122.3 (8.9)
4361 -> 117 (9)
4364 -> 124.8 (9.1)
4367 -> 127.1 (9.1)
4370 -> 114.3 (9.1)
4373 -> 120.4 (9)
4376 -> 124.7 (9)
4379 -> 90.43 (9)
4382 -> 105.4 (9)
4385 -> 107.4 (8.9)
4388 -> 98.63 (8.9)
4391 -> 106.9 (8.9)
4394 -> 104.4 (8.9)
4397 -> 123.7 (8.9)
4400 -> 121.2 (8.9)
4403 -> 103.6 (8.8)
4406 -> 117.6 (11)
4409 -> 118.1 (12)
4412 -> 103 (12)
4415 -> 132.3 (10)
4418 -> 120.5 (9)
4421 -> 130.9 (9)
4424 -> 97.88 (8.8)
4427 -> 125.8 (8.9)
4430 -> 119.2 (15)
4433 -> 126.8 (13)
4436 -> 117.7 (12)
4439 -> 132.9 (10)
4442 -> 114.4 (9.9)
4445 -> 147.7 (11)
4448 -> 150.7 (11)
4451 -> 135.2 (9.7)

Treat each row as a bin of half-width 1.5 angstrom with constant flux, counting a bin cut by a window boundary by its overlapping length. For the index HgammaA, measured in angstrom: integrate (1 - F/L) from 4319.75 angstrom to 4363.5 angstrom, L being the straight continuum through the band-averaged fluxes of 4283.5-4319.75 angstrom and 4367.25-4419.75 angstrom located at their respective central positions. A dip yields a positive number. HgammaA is -2.8 angstrom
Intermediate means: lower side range 94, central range 109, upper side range 113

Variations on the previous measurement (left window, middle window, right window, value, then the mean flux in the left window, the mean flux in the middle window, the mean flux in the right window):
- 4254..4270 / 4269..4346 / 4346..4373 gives 9.1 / 104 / 97.7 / 119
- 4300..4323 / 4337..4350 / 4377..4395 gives -0.7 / 95.6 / 104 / 103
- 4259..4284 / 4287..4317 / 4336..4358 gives 3.2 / 102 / 92.7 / 108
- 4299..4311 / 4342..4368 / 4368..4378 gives -1.4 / 87.2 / 117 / 119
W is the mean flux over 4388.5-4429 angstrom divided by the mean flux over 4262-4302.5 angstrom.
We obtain 1.19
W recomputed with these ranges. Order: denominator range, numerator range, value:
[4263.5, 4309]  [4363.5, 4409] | 1.18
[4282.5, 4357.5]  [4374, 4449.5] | 1.17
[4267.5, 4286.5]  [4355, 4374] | 1.24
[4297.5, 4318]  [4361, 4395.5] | 1.20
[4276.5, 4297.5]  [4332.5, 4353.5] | 1.10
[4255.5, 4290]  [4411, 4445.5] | 1.22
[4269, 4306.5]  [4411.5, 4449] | 1.34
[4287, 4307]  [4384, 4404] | 1.21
